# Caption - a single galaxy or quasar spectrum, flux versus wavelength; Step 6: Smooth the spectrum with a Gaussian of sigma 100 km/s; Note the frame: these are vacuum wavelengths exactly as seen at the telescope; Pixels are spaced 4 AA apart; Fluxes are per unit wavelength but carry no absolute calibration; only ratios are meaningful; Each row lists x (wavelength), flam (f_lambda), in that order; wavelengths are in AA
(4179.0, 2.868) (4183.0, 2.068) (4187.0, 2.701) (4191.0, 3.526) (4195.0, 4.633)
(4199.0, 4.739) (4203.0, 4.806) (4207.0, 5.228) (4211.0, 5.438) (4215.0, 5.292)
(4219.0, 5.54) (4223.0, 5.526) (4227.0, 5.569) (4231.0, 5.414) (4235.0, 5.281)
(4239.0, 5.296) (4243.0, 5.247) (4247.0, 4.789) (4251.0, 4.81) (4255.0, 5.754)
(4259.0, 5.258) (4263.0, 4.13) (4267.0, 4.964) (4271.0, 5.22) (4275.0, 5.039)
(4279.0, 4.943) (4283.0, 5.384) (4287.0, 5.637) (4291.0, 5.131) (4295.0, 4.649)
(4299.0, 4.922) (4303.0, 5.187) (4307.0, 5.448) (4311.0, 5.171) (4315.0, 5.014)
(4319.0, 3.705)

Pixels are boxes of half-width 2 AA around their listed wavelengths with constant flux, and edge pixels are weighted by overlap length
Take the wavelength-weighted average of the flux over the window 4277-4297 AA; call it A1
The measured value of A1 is 5.15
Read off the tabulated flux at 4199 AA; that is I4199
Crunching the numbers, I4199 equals 4.739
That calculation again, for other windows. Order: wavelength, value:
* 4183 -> 2.068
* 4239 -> 5.296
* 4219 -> 5.54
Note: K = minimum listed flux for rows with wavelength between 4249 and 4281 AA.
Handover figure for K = 4.13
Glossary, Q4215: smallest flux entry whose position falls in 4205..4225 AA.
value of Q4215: 5.228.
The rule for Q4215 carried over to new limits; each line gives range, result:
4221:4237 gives 5.281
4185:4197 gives 2.701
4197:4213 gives 4.739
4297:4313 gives 4.922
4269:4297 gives 4.649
